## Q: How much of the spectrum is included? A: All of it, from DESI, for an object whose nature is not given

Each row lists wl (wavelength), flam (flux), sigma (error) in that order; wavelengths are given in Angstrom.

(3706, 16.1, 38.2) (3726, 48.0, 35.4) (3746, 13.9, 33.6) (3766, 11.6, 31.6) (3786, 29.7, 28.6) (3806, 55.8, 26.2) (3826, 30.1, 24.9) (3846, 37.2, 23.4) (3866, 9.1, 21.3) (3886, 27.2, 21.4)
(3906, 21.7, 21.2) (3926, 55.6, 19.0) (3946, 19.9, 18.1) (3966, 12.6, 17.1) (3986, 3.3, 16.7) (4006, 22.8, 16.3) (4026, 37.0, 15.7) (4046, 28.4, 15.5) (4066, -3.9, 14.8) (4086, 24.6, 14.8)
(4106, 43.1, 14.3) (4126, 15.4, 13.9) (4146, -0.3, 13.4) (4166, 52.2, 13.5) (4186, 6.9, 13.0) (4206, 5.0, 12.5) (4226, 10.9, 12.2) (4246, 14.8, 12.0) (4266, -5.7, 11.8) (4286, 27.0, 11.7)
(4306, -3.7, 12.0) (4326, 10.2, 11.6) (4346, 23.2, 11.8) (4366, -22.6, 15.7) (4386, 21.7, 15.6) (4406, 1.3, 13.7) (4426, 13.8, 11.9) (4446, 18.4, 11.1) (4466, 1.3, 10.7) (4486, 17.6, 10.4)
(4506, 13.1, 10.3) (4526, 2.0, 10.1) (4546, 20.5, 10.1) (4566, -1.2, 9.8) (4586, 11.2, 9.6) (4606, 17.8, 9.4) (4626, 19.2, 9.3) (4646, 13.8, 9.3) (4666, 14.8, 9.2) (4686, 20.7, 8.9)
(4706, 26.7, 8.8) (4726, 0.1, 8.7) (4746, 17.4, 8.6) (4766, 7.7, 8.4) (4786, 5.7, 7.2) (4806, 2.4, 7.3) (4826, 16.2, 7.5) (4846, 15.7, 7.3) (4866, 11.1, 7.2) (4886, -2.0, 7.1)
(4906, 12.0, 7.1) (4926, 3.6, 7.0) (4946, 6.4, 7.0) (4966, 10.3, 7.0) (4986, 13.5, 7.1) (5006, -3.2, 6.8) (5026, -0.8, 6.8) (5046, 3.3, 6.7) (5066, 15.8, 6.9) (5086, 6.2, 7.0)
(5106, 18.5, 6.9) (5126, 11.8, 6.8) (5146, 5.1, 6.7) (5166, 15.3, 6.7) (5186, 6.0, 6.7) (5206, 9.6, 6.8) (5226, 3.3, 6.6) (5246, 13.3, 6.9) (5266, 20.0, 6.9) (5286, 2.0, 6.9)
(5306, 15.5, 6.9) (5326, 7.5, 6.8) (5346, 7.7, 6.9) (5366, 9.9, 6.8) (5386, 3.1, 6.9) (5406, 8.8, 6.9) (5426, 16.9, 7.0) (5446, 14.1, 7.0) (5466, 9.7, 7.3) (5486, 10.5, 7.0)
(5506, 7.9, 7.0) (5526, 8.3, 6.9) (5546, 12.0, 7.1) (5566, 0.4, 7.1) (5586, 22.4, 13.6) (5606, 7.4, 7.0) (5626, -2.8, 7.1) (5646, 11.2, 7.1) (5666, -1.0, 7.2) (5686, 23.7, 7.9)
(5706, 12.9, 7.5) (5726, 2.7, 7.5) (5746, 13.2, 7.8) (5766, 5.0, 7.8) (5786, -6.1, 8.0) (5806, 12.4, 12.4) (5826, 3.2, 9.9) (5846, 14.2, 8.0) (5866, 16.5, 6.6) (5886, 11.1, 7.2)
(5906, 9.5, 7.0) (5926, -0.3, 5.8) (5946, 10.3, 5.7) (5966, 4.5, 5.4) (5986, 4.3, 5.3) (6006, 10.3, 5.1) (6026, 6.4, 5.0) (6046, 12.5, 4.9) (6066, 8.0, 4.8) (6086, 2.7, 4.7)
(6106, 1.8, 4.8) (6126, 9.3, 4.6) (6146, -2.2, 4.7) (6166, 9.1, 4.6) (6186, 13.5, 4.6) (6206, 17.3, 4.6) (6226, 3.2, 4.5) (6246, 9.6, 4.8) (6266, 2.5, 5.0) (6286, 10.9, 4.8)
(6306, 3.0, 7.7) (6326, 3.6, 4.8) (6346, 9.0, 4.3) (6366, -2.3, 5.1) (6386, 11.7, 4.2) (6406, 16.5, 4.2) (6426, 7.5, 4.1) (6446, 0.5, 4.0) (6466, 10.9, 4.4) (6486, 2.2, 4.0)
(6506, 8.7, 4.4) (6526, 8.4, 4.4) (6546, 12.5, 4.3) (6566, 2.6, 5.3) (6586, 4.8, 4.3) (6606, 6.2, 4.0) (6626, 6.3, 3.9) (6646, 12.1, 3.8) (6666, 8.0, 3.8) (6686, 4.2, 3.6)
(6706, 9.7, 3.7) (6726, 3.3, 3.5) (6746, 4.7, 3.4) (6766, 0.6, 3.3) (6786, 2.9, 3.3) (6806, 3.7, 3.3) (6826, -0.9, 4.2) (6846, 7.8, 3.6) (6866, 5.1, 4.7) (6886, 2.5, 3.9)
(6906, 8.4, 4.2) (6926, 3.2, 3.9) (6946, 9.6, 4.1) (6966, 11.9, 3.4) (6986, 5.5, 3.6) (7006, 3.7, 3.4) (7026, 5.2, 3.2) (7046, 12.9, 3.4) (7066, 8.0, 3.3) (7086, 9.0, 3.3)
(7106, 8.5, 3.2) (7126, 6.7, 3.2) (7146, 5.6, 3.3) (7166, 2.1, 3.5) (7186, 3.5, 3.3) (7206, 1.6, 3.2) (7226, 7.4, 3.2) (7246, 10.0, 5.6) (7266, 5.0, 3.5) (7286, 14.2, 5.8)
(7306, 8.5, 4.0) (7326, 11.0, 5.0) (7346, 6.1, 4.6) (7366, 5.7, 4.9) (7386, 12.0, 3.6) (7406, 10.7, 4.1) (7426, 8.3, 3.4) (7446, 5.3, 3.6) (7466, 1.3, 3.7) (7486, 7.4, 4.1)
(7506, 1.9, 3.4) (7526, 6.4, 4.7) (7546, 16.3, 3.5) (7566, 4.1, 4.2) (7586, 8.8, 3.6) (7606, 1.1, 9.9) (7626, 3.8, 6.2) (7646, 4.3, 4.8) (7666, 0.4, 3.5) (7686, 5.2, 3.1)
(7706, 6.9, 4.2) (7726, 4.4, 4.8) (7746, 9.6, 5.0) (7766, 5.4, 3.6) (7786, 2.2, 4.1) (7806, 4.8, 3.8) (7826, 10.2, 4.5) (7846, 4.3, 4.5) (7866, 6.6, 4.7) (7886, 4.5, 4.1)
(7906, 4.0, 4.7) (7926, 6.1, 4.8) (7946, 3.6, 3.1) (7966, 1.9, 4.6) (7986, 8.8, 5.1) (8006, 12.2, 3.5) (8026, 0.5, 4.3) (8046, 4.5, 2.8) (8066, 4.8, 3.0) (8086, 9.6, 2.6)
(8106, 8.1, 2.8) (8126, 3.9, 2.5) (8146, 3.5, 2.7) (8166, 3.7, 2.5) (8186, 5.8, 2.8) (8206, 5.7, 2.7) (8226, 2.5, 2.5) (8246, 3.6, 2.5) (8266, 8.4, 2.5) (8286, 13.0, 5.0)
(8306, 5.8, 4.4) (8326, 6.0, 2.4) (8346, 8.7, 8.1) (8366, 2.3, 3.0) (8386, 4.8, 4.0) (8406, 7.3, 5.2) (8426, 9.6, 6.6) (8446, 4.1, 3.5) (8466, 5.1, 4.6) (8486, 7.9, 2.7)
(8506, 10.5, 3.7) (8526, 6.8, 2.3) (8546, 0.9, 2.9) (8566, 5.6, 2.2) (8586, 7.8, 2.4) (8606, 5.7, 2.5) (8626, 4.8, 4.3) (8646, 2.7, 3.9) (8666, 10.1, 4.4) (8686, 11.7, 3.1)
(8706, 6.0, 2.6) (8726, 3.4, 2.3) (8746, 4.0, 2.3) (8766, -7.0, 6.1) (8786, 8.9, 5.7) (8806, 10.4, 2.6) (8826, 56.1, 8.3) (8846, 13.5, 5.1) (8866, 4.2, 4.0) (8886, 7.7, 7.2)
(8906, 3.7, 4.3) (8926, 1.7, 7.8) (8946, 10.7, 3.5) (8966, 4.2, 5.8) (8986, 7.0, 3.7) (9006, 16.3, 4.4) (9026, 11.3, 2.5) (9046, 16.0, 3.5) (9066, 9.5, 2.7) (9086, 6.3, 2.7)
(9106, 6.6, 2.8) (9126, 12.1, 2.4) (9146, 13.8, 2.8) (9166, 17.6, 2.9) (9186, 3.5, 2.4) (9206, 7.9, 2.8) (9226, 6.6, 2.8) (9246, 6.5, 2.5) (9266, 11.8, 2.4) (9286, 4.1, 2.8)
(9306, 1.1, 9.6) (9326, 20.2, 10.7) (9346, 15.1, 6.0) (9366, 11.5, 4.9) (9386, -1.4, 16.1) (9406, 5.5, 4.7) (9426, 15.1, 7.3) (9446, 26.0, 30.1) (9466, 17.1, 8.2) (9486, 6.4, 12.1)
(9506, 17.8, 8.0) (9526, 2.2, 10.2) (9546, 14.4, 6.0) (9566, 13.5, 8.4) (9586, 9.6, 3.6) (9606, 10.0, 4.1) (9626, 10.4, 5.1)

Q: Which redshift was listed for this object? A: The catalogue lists 1.37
